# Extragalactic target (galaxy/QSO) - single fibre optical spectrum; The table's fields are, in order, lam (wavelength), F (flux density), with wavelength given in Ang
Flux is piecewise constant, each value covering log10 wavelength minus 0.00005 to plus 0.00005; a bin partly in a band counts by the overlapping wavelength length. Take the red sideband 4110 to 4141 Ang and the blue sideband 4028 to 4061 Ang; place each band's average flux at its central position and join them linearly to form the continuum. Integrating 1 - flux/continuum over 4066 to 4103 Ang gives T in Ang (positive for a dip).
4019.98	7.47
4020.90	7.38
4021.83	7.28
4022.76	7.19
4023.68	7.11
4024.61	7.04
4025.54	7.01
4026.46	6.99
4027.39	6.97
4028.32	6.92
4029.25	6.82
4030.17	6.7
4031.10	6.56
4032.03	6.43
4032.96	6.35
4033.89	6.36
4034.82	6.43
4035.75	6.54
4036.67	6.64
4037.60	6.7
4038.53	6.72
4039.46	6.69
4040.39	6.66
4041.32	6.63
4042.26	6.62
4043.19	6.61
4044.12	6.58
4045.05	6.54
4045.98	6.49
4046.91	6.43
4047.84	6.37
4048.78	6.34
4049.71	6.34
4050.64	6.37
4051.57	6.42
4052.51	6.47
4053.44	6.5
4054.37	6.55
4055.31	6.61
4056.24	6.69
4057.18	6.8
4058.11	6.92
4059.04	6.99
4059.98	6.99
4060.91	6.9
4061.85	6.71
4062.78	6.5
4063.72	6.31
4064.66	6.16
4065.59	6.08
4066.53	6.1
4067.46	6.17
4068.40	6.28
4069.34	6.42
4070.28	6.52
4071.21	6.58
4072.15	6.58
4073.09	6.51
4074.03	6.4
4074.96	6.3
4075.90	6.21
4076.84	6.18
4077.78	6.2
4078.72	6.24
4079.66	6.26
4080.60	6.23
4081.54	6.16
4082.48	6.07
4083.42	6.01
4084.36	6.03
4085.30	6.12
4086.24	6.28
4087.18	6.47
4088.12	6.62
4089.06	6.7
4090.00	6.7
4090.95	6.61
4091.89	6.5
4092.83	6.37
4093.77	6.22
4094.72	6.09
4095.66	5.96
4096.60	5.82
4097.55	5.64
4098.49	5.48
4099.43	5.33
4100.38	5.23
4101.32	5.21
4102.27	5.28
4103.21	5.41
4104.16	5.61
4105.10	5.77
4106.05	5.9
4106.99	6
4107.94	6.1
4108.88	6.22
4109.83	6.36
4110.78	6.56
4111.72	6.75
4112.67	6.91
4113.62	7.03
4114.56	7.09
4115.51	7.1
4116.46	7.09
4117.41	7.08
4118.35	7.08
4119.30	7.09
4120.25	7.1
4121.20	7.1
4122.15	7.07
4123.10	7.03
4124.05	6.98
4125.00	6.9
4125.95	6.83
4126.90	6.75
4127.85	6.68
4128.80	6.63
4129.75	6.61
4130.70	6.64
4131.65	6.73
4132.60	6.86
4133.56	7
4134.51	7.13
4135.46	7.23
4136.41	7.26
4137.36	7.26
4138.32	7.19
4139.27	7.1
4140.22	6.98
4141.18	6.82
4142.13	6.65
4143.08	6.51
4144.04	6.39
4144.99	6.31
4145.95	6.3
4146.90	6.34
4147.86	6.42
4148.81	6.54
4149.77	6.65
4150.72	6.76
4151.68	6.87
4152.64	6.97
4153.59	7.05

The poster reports 3.4 Ang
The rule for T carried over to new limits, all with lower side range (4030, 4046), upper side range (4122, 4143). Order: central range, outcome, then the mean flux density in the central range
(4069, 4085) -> 1.0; 6.29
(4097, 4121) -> 2.0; 6.27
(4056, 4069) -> 0.2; 6.54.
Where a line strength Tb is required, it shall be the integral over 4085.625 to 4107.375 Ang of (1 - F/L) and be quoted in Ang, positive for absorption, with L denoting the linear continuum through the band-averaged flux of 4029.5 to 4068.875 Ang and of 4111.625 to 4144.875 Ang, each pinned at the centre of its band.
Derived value 2.6 Ang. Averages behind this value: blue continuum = 6.53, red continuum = 6.93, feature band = 5.97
